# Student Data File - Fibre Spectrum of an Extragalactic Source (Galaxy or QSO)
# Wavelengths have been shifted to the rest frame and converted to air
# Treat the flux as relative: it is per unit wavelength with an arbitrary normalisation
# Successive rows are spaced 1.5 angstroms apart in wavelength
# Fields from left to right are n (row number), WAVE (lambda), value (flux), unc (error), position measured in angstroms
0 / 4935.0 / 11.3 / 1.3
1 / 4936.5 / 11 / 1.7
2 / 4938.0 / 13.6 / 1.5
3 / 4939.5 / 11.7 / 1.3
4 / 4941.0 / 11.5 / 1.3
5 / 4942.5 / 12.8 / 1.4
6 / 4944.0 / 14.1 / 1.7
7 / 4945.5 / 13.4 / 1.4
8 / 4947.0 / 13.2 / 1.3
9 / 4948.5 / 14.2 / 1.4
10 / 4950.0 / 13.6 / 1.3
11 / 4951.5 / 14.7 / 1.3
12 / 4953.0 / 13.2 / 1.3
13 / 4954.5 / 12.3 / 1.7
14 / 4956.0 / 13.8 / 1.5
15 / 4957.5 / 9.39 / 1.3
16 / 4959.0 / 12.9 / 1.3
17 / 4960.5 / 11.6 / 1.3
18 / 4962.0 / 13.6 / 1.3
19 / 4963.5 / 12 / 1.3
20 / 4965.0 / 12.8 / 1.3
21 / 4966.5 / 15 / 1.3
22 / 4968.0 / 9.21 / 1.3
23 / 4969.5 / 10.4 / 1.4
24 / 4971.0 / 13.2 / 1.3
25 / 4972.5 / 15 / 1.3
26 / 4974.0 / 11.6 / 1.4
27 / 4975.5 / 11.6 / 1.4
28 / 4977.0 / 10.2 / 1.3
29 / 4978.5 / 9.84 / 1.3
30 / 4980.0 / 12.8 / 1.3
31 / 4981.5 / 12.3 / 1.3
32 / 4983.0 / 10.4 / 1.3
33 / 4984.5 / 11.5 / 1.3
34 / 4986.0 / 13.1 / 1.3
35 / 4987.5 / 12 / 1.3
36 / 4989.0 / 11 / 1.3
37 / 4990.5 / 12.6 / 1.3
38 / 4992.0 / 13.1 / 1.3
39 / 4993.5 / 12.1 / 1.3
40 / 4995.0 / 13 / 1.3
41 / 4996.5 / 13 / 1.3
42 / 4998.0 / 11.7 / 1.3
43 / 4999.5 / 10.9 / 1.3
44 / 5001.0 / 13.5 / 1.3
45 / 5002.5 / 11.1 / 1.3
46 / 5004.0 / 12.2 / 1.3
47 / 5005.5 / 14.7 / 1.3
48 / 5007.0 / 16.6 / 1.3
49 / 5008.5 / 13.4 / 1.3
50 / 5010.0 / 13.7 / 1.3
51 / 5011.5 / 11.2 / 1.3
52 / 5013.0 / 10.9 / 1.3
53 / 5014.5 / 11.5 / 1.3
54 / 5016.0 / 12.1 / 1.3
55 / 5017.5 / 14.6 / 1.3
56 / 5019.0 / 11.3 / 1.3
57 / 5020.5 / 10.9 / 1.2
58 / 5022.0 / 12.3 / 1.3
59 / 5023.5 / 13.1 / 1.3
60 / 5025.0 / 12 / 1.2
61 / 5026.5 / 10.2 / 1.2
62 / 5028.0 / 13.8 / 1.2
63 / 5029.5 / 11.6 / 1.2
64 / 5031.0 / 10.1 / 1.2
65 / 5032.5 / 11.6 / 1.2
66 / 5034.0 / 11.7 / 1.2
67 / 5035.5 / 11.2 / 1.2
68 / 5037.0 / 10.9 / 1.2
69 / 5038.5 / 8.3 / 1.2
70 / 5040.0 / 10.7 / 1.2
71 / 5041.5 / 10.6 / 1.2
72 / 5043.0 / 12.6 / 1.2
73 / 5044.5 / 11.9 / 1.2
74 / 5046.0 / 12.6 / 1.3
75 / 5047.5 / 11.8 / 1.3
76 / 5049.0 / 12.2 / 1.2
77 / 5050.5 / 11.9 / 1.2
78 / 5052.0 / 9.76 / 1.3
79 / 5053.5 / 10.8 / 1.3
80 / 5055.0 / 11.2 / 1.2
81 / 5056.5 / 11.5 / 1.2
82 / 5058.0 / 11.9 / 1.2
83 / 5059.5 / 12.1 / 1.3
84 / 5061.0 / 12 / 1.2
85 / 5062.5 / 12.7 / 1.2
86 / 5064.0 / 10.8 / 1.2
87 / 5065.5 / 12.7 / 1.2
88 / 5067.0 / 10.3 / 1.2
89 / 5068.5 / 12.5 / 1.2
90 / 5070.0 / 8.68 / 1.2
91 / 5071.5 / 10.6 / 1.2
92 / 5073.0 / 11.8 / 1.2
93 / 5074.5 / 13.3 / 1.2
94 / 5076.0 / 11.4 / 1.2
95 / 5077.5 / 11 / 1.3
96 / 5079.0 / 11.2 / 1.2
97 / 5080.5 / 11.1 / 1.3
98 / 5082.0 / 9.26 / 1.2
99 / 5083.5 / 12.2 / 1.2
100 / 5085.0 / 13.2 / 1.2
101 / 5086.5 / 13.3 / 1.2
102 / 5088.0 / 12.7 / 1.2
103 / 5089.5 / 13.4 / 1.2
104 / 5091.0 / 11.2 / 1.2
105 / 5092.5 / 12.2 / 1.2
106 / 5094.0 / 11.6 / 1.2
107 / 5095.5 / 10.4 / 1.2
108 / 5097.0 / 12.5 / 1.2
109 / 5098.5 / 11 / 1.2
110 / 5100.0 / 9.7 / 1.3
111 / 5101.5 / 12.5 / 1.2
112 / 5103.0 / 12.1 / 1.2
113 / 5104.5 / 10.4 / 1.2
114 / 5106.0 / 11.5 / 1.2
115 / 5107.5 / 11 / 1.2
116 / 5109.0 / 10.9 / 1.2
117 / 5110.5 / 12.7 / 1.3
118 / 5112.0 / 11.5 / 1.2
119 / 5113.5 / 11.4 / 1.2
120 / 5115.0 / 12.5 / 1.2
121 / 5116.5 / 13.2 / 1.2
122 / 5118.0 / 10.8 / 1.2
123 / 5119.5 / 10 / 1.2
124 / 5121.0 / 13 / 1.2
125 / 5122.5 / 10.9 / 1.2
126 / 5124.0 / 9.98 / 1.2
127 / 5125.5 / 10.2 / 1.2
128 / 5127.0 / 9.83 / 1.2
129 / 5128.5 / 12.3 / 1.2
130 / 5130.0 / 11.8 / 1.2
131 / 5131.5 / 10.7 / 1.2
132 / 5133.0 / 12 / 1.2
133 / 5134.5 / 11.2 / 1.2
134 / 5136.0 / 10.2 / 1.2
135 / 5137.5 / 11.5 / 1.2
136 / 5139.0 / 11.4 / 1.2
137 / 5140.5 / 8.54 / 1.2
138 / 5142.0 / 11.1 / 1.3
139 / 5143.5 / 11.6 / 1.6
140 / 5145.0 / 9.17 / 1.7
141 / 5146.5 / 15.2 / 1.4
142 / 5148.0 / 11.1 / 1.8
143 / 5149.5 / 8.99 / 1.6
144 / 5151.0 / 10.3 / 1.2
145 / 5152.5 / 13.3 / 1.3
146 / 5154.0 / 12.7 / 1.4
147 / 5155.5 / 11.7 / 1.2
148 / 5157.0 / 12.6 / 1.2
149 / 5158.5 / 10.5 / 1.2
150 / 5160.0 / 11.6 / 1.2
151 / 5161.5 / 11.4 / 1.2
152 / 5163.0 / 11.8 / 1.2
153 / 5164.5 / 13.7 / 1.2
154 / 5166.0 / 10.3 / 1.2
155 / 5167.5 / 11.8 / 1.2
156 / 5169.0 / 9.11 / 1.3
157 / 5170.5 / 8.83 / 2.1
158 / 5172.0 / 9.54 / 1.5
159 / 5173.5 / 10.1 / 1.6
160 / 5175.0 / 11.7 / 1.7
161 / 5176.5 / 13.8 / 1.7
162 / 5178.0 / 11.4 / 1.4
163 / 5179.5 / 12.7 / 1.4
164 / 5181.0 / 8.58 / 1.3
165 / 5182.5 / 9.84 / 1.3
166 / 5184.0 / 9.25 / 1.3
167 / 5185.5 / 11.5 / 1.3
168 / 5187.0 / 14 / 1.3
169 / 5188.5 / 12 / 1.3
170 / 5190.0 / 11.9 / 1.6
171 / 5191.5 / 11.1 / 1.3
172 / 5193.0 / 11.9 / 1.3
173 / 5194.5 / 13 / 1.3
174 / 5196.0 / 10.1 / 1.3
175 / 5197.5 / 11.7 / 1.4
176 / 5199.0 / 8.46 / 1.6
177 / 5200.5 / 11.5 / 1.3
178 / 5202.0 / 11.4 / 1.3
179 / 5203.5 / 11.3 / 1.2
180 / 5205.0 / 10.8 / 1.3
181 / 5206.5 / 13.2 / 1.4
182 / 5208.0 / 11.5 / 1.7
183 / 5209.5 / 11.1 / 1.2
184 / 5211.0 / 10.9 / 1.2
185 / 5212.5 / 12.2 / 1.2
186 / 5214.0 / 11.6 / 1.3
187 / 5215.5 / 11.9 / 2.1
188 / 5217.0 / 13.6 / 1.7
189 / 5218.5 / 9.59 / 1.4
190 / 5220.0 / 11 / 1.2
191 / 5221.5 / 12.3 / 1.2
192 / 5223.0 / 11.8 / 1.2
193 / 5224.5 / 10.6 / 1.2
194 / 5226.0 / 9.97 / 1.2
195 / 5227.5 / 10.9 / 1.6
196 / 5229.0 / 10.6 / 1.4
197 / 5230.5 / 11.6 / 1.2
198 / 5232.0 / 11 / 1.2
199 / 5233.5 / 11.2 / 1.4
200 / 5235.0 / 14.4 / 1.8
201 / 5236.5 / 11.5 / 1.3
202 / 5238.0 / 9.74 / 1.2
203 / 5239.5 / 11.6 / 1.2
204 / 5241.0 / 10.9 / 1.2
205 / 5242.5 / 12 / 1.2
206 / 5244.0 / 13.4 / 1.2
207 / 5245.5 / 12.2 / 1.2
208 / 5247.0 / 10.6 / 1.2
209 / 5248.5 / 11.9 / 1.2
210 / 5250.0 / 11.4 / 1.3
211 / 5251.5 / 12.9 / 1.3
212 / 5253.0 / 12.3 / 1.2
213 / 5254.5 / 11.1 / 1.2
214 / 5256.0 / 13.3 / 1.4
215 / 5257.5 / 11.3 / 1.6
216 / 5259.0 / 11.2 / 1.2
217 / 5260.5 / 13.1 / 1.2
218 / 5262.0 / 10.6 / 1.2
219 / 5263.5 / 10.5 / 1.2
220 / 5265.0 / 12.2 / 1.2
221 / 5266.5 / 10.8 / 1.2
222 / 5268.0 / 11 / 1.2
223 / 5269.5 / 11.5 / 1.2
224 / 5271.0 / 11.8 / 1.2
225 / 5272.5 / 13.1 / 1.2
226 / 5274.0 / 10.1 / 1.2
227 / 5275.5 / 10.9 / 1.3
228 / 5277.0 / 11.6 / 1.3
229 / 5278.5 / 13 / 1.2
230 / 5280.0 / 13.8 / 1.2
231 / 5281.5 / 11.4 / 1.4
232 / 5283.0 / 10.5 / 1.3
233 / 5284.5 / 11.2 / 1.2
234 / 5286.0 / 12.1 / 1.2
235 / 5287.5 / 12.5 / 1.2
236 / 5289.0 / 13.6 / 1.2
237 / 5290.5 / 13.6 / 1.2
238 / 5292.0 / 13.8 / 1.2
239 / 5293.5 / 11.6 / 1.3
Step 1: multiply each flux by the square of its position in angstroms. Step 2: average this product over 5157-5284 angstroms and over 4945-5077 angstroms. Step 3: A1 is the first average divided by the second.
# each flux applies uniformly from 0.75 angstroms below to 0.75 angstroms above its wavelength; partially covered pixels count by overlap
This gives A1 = 1.0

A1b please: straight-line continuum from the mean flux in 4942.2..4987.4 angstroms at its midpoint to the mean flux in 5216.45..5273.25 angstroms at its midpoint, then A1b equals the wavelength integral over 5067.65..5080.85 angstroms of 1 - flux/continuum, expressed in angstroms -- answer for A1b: 0.9 angstroms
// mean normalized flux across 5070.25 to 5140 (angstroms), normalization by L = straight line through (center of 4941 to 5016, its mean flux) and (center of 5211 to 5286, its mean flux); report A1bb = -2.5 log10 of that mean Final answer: 0.06 mag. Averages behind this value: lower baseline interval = 12.5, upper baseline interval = 11.6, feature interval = 11.5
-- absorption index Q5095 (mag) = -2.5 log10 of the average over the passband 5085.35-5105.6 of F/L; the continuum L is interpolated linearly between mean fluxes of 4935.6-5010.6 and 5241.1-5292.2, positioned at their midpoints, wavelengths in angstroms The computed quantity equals 0.043 mag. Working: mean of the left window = 12.5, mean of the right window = 11.9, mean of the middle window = 11.8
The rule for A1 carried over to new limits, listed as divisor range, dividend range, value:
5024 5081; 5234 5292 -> 1.13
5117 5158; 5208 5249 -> 1.06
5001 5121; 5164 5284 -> 1.04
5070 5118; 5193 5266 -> 1.04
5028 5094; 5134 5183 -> 1.00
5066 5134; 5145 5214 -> 1.02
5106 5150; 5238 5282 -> 1.10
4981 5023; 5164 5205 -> 0.96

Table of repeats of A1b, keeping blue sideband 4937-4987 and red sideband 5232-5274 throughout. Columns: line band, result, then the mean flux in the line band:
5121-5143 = 2.0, 10.9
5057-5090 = 1.2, 11.7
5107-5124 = 0.7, 11.6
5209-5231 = 0.9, 11.3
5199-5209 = 0.4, 11.4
